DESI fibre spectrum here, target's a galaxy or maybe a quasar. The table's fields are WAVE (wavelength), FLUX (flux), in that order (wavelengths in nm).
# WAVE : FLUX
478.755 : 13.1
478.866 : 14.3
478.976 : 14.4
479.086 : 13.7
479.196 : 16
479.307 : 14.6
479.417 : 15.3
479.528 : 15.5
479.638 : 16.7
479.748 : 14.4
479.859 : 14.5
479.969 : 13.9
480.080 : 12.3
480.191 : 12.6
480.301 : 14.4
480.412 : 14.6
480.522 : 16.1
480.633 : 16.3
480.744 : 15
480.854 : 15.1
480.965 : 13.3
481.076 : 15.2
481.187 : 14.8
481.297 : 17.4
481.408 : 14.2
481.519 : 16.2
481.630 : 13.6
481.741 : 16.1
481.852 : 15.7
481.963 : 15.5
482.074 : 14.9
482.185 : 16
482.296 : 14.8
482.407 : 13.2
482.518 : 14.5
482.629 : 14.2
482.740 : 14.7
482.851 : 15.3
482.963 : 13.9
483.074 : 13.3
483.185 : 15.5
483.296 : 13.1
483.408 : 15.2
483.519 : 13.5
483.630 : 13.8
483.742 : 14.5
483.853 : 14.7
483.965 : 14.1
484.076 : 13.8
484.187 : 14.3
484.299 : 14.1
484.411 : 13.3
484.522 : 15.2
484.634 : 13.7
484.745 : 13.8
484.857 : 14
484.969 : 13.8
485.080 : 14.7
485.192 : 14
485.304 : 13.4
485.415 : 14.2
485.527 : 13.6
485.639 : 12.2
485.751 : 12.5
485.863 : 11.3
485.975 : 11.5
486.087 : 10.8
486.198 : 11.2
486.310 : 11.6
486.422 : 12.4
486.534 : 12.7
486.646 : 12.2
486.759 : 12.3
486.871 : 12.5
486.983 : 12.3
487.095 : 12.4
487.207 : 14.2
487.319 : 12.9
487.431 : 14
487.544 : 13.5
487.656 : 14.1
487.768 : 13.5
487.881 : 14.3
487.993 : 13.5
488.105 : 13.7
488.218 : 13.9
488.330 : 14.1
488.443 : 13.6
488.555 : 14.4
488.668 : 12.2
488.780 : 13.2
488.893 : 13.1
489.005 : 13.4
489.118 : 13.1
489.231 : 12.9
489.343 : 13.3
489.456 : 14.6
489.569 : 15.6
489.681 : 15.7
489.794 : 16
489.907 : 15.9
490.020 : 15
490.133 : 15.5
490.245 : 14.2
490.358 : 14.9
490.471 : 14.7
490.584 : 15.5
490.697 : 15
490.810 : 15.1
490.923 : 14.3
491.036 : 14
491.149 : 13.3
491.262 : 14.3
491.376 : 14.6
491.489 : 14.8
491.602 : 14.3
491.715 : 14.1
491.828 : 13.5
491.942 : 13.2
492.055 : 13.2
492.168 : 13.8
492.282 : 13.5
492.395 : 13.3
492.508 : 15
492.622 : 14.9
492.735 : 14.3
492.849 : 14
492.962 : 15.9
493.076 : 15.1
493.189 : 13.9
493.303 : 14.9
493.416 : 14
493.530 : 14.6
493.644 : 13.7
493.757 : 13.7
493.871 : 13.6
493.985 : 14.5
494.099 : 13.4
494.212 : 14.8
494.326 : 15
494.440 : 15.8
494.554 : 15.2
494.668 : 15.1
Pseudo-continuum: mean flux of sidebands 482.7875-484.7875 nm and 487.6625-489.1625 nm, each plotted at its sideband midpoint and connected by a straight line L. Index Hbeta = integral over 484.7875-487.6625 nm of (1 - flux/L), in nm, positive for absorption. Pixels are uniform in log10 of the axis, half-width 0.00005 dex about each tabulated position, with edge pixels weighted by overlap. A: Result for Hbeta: 0.21 nm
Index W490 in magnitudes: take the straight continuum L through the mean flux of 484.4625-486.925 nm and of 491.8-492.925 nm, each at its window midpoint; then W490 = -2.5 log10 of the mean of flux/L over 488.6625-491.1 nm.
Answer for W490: -0.07 mag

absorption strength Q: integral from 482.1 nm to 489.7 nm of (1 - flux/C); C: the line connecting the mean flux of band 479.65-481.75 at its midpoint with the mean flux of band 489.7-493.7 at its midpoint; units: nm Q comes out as 0.53 nm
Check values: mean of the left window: 14.7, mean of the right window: 14.5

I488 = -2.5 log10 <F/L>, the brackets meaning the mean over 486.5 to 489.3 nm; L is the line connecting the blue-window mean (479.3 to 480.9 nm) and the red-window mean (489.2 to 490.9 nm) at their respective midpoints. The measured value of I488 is 0.13 mag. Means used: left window 14.8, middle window 13.3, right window 15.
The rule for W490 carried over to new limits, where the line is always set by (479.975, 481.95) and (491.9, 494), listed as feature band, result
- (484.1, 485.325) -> 0.05 mag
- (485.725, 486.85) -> 0.22 mag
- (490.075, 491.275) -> -0.03 mag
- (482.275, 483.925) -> 0.04 mag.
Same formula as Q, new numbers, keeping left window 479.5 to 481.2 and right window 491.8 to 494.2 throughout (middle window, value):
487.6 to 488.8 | 0.052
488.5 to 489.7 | 0.048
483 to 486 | 0.147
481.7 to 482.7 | -0.027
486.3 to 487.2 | 0.121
